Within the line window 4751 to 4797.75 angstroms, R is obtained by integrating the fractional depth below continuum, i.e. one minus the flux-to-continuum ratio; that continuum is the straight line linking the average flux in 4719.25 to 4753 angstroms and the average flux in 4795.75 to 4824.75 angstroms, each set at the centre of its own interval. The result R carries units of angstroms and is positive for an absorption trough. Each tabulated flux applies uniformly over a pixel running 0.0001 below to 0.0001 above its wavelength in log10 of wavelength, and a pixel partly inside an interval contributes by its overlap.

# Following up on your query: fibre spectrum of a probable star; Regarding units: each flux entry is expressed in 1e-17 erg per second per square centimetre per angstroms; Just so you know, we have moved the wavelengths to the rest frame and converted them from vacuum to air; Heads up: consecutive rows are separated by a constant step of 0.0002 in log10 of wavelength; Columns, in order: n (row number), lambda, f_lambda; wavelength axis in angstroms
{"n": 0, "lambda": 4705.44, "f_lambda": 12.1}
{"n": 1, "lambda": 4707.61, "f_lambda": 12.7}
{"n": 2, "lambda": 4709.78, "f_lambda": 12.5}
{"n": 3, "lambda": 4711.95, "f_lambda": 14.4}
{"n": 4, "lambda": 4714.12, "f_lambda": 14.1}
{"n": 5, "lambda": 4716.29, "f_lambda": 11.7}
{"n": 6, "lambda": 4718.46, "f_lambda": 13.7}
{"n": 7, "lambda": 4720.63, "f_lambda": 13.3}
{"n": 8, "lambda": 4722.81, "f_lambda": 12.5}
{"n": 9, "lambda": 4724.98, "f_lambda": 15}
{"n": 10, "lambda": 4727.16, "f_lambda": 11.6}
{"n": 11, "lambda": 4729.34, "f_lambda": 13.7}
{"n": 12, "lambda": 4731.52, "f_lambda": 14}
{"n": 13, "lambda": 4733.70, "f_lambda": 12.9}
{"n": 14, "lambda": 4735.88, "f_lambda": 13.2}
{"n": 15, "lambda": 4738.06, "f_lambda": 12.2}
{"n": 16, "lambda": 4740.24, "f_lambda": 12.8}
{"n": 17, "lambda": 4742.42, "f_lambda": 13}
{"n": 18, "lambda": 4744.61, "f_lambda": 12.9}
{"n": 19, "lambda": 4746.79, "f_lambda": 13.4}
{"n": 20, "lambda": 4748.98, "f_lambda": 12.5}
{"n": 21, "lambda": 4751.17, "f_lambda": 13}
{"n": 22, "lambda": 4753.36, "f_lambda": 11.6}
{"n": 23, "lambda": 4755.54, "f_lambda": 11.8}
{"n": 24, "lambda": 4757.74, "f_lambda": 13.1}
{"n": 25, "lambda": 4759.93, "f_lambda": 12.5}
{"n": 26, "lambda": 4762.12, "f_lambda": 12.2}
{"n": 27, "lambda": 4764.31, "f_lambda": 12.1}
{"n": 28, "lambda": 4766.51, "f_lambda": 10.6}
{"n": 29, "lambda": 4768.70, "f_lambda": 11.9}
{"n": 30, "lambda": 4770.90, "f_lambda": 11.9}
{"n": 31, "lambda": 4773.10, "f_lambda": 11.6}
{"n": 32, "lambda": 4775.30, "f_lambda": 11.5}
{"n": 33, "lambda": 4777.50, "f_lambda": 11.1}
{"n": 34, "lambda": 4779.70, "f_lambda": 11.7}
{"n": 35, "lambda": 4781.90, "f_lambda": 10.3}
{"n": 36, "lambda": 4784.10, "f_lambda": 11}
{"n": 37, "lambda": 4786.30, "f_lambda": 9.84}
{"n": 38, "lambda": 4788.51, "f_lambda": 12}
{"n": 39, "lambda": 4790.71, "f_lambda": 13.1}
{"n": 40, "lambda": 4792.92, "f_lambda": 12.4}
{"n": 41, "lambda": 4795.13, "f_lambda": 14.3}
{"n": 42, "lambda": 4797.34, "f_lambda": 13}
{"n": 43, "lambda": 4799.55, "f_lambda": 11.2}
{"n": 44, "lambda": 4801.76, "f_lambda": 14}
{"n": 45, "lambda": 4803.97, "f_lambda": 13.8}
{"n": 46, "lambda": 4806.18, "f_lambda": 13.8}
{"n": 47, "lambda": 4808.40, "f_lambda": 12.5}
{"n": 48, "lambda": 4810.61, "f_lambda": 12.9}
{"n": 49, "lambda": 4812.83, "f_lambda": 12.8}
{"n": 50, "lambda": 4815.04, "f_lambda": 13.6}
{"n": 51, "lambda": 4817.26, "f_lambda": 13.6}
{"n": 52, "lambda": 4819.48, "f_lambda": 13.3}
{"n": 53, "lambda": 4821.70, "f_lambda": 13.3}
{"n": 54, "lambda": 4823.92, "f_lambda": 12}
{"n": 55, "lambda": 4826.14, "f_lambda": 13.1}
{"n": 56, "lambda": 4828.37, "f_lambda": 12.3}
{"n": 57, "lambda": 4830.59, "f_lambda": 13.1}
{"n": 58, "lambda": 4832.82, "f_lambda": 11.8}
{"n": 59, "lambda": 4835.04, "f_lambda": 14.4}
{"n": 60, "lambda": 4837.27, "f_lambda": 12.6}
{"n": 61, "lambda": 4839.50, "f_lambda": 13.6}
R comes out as 4.2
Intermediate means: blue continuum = 13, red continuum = 13.1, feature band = 11.9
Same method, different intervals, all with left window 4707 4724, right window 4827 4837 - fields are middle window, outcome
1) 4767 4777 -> 1.07 angstroms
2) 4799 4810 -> -0.18 angstroms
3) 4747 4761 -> 0.62 angstroms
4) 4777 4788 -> 1.82 angstroms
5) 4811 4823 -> -0.34 angstroms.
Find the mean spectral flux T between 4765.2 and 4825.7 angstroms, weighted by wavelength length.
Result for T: 12.3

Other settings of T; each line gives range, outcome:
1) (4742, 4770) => 12.3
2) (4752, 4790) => 11.6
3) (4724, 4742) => 13.2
